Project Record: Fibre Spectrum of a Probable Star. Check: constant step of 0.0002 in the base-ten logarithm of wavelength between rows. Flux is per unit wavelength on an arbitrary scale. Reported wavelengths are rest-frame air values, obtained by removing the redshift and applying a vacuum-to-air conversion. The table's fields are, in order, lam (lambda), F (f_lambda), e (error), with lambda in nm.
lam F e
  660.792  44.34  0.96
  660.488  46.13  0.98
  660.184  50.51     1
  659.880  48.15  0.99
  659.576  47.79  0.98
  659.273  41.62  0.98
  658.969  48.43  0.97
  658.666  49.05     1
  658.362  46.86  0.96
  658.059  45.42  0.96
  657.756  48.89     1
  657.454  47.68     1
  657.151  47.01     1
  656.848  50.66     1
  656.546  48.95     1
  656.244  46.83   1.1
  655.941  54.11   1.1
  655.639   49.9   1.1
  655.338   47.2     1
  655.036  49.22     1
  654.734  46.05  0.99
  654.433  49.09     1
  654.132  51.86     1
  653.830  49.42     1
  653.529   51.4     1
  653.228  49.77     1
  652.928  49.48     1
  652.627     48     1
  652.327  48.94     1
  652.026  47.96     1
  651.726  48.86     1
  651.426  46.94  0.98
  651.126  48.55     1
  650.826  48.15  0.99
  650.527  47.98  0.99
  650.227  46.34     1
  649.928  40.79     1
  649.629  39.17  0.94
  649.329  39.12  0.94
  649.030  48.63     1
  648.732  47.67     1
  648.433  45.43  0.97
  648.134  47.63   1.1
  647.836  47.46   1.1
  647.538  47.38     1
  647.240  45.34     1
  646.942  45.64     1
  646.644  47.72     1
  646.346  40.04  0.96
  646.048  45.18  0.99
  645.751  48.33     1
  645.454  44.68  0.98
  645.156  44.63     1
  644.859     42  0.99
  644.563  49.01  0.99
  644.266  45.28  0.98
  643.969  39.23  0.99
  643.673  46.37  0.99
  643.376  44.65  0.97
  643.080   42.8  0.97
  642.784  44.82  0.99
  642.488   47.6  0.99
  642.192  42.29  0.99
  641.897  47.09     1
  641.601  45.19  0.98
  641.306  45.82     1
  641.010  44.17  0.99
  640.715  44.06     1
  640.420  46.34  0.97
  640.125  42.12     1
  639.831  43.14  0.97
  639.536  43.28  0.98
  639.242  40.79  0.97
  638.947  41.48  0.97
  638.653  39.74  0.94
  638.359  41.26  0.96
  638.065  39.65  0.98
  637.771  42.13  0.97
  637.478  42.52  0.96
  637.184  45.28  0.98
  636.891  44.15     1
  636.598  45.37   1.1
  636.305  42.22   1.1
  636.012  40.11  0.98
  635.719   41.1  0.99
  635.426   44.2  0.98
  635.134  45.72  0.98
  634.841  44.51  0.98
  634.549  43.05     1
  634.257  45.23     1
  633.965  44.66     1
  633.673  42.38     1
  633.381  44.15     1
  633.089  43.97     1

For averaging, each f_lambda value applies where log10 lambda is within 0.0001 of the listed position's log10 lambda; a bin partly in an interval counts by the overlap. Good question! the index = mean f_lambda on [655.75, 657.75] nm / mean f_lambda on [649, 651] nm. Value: 1.12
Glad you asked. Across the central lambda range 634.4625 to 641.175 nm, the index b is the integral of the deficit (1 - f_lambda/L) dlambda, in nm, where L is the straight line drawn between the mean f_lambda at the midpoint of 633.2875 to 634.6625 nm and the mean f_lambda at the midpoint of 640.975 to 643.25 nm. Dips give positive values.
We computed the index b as 0.23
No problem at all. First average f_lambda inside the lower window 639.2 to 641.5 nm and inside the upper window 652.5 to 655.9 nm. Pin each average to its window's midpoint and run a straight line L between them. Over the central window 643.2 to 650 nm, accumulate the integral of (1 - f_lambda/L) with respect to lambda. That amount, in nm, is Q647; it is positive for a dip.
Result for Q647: 0.22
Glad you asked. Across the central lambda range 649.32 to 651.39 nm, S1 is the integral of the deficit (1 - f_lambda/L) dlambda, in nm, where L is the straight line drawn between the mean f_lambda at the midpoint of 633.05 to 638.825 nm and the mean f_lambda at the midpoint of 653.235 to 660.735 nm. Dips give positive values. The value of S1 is 0.09 nm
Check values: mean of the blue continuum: 43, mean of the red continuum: 48.4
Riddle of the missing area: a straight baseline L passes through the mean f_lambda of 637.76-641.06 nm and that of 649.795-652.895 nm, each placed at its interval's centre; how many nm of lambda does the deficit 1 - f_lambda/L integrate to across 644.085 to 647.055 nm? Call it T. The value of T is -0.02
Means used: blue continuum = 42.3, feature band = 45.2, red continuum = 47.4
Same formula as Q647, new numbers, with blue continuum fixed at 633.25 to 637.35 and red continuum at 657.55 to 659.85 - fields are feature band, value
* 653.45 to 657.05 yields -0.23 nm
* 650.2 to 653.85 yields -0.21 nm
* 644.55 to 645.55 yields 0.01 nm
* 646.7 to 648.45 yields -0.05 nm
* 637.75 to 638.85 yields 0.09 nm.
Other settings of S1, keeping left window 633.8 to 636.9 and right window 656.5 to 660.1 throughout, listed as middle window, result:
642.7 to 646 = 0.033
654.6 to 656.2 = -0.071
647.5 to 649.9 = 0.048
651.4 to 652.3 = -0.034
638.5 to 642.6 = 0.071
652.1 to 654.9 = -0.153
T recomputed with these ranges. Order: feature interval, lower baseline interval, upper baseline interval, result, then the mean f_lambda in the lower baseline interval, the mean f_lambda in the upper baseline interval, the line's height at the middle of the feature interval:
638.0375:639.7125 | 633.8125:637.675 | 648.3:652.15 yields 0.11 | 43.7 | 45.8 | 44.1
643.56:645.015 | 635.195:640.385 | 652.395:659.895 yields 0.01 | 42.4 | 48.5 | 44.6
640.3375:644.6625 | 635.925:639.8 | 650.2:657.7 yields -0.08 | 42.2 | 48.9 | 44.1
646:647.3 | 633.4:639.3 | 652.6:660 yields 0.03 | 42.8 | 48.5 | 45.8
